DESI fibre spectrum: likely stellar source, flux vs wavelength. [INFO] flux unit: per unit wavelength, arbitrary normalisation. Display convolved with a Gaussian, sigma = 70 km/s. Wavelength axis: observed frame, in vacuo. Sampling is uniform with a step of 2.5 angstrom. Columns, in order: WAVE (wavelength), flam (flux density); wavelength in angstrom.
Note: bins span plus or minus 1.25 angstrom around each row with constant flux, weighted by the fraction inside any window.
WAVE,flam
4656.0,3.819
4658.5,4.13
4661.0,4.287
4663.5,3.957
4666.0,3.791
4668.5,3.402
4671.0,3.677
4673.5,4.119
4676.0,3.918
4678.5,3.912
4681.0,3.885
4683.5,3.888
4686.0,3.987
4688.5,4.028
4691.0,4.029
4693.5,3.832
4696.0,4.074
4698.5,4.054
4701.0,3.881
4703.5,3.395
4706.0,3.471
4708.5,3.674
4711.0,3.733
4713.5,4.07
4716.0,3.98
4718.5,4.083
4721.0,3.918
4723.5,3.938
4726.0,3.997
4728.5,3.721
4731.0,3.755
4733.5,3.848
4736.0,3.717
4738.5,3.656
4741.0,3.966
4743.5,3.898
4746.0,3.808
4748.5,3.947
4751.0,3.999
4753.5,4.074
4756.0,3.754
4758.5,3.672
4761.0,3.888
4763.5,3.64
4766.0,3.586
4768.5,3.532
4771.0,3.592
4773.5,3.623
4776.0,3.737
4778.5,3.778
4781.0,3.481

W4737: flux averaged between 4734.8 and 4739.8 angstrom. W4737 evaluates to 3.69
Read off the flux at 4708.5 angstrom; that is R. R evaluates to 3.674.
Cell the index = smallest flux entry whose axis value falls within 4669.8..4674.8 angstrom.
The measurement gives 3.677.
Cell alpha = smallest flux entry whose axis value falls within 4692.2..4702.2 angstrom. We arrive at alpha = 3.832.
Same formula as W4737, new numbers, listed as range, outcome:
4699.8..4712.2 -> 3.63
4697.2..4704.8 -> 3.78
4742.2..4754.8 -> 3.94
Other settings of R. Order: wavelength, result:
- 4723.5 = 3.938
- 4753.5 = 4.074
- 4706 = 3.471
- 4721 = 3.918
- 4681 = 3.885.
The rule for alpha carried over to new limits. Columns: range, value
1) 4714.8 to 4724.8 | 3.918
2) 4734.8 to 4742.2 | 3.656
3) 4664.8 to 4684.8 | 3.402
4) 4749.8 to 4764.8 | 3.64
